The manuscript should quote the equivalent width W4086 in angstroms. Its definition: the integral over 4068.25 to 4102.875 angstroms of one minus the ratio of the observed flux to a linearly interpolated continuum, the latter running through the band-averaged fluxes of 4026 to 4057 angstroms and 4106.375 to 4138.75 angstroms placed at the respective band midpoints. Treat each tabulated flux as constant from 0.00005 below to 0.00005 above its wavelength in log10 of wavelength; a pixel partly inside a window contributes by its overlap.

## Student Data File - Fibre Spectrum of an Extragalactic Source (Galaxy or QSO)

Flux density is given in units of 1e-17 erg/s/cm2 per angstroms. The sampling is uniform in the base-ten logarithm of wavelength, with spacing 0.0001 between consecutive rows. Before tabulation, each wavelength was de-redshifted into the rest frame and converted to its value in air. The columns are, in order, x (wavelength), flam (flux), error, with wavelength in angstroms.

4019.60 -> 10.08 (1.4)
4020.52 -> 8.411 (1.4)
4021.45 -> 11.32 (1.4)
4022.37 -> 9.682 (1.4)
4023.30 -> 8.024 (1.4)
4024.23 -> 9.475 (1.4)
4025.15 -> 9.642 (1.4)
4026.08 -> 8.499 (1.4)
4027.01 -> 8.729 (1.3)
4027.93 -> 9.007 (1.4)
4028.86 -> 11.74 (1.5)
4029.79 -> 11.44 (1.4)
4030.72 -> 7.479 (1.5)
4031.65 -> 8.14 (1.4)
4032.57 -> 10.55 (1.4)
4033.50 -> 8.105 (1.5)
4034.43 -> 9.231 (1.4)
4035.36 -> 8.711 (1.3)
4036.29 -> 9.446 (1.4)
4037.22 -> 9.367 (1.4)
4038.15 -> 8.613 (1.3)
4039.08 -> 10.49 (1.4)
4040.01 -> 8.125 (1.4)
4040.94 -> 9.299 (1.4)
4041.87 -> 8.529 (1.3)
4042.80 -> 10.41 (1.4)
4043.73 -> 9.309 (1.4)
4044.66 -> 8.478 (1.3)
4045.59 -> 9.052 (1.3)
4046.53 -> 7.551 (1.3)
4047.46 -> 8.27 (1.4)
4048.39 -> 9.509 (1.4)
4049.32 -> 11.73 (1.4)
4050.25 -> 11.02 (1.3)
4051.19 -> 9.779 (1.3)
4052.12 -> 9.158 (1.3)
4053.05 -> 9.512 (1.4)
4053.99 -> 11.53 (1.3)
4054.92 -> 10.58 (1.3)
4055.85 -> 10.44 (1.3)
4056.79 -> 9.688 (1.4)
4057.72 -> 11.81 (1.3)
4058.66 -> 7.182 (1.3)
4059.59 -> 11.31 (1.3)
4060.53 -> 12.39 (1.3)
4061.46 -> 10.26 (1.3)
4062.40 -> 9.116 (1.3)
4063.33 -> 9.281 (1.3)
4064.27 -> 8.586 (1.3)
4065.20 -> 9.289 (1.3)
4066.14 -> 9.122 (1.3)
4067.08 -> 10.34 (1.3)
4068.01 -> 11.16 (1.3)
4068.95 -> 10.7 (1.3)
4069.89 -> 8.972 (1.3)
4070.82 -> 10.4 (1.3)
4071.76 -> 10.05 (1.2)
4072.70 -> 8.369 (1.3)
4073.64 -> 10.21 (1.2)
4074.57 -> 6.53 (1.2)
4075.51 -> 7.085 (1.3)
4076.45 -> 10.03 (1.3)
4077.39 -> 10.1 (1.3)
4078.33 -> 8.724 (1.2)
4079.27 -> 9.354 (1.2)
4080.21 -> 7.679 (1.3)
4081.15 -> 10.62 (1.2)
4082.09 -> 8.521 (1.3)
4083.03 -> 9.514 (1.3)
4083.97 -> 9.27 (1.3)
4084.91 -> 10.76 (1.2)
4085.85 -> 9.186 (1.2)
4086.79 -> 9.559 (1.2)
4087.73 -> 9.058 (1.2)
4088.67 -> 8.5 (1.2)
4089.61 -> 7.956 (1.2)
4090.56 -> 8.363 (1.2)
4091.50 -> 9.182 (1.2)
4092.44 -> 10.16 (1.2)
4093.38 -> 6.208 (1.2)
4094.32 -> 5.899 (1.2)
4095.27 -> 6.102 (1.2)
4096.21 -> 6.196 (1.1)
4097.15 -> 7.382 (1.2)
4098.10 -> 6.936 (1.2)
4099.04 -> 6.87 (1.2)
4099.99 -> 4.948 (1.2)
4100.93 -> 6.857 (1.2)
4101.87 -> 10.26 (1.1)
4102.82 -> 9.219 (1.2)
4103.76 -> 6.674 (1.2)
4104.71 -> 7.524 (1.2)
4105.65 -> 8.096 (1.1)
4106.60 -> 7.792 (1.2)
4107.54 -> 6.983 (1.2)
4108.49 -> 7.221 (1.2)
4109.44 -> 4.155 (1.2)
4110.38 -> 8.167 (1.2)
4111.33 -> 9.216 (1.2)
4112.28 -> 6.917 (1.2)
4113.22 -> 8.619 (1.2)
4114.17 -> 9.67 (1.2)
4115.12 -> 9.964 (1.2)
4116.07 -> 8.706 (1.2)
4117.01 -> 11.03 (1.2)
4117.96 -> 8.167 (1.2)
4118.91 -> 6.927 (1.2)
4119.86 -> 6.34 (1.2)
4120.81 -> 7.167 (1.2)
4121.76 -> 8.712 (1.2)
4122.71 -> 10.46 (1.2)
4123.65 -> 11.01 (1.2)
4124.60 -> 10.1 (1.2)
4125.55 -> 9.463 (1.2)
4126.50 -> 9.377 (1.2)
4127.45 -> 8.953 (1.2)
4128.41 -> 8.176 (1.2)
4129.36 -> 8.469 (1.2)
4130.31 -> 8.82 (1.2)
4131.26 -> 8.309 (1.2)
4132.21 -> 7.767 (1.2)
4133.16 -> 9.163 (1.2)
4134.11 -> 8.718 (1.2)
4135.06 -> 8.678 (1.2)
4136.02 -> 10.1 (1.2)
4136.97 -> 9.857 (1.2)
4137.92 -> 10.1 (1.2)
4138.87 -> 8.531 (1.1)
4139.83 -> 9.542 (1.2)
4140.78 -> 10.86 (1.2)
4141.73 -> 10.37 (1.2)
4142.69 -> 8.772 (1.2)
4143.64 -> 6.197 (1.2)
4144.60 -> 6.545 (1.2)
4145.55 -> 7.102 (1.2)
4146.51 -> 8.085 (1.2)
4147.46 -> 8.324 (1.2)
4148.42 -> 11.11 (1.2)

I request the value 1.9 angstroms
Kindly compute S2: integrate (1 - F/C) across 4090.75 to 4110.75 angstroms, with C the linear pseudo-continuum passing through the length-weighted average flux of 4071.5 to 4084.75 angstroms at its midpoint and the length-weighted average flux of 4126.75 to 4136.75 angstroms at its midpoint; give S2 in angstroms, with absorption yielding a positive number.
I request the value 3.65 angstroms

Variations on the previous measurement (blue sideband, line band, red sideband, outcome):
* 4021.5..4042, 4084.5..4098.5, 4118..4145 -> 1.42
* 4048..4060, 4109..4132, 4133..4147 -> 1.33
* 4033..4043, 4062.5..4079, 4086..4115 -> -1.90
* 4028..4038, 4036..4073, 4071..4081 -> -2.33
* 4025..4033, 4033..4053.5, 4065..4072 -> 0.86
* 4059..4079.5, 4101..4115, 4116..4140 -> 1.91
